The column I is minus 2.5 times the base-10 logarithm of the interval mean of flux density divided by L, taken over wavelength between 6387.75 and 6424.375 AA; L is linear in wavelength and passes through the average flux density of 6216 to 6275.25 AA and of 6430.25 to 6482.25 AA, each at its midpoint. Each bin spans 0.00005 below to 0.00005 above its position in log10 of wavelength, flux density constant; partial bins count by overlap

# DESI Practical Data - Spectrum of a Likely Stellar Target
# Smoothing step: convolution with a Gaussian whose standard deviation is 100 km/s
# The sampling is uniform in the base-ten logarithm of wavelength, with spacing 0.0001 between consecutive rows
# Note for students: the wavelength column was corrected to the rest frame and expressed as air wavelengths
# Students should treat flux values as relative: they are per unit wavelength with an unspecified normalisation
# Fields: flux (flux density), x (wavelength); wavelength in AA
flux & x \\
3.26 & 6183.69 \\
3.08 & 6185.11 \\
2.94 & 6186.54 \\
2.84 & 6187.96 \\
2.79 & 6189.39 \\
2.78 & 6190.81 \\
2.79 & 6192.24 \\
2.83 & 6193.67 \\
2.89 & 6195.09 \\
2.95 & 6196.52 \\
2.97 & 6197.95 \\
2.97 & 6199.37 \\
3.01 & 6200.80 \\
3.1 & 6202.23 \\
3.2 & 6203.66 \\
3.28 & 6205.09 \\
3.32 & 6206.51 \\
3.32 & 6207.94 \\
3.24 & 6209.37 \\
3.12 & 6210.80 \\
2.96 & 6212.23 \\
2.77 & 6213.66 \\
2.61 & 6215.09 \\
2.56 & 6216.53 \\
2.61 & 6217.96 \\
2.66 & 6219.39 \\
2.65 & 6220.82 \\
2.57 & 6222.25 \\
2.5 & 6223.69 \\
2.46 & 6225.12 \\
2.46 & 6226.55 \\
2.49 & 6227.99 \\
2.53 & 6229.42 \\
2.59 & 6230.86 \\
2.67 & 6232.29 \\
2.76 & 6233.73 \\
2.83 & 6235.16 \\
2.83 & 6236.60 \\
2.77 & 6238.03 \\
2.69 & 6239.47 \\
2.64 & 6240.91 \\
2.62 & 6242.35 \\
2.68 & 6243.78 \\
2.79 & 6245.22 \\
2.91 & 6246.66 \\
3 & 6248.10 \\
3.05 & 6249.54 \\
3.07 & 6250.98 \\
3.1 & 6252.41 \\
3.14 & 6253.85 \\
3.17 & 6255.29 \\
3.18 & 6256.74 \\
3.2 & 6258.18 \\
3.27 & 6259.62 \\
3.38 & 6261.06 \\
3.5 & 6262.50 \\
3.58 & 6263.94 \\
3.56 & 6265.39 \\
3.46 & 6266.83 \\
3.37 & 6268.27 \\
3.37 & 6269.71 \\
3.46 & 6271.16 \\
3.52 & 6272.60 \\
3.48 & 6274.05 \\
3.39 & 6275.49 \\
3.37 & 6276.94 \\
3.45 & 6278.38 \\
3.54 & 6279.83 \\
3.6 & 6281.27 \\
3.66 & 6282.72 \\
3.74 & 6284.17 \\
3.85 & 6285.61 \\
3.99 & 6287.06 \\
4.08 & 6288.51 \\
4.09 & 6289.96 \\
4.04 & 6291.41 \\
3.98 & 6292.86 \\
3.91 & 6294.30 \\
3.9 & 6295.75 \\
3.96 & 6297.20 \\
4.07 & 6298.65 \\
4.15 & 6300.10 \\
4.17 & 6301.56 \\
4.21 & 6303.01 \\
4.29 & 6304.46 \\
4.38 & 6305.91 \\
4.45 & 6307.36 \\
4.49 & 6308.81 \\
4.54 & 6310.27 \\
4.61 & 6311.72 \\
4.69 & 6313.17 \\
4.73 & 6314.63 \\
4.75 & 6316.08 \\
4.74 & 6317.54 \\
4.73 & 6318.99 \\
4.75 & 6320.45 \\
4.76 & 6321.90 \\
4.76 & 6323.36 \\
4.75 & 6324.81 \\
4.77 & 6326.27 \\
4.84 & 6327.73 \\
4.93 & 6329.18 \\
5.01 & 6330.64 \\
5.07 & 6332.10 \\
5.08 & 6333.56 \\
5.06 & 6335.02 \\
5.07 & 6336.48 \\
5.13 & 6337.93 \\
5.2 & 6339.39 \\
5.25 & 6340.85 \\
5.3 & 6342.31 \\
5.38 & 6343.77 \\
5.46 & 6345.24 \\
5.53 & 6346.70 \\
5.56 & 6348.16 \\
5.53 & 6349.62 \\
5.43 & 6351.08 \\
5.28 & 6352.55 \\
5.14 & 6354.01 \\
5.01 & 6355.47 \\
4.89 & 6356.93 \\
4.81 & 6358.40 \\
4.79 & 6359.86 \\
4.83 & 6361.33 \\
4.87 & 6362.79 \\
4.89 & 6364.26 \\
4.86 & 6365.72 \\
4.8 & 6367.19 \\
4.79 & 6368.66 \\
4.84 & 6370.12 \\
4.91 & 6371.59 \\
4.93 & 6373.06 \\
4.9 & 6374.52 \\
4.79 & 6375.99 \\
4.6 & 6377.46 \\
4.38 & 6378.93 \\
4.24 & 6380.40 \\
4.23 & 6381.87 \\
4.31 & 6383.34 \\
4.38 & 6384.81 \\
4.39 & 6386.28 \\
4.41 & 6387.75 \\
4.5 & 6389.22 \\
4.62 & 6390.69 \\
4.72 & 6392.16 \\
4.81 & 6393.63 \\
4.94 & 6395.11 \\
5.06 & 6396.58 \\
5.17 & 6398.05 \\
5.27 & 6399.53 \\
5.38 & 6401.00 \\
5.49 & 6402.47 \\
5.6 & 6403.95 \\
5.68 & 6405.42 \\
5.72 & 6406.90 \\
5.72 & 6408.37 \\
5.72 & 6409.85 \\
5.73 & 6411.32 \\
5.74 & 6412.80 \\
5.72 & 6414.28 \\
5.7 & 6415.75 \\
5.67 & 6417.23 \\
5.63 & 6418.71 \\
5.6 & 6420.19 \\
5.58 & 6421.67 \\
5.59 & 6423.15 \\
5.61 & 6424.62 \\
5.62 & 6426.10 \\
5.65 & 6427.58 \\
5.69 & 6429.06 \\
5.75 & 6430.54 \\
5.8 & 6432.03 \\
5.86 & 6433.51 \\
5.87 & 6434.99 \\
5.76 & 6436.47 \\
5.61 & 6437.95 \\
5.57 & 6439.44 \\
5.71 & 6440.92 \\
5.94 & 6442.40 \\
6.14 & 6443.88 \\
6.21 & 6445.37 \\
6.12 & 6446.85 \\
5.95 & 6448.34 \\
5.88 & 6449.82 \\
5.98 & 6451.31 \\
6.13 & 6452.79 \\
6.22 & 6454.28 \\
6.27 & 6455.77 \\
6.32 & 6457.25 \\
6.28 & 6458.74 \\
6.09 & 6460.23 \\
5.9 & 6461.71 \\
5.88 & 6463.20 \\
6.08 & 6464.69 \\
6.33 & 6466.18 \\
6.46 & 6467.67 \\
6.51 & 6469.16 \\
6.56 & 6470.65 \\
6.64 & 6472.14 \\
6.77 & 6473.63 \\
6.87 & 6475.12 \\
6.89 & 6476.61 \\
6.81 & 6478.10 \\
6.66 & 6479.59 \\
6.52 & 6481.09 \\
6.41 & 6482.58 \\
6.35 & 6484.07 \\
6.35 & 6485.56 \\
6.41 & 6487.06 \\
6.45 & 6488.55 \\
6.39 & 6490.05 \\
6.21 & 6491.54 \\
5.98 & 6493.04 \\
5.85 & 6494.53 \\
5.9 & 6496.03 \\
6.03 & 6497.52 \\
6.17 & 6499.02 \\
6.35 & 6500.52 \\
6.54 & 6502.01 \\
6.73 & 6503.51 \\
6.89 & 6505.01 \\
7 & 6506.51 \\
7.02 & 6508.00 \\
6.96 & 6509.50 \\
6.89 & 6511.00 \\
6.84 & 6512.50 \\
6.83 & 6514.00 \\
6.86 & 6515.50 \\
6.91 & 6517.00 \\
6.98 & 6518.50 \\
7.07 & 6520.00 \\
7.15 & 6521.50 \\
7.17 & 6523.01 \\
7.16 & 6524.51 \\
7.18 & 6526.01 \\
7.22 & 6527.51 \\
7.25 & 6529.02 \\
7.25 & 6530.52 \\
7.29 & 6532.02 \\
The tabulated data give 0.010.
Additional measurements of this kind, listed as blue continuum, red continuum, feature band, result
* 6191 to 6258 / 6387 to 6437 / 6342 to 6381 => -0.06 mag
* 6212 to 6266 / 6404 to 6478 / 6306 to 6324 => -0.16 mag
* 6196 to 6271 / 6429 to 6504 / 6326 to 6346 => -0.17 mag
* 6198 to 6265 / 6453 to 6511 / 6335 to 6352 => -0.19 mag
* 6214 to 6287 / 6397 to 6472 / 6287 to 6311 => -0.10 mag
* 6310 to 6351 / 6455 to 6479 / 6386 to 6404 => 0.15 mag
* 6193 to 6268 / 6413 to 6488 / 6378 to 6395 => 0.16 mag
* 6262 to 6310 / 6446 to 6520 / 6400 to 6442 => -0.01 mag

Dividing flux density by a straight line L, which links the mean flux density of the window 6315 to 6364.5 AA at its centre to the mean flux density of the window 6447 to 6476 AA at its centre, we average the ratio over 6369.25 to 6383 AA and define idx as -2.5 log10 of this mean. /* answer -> 0.17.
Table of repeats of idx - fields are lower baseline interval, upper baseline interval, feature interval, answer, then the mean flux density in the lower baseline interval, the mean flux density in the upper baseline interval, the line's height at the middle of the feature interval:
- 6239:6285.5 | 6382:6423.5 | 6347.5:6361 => -0.14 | 3.26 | 5.23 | 4.55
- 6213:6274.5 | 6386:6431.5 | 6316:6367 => -0.15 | 2.94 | 5.38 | 4.39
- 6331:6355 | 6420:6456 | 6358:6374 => 0.12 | 5.27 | 5.84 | 5.41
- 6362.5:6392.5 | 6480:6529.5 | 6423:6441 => -0.04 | 4.63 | 6.66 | 5.5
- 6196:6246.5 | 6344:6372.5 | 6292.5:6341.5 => -0.06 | 2.81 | 5.07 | 4.39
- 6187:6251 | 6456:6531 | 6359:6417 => 0.03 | 2.82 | 6.6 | 5.15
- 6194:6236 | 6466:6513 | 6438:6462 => -0.01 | 2.83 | 6.52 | 5.99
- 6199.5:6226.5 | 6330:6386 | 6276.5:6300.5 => 0.03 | 2.88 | 4.96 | 3.96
